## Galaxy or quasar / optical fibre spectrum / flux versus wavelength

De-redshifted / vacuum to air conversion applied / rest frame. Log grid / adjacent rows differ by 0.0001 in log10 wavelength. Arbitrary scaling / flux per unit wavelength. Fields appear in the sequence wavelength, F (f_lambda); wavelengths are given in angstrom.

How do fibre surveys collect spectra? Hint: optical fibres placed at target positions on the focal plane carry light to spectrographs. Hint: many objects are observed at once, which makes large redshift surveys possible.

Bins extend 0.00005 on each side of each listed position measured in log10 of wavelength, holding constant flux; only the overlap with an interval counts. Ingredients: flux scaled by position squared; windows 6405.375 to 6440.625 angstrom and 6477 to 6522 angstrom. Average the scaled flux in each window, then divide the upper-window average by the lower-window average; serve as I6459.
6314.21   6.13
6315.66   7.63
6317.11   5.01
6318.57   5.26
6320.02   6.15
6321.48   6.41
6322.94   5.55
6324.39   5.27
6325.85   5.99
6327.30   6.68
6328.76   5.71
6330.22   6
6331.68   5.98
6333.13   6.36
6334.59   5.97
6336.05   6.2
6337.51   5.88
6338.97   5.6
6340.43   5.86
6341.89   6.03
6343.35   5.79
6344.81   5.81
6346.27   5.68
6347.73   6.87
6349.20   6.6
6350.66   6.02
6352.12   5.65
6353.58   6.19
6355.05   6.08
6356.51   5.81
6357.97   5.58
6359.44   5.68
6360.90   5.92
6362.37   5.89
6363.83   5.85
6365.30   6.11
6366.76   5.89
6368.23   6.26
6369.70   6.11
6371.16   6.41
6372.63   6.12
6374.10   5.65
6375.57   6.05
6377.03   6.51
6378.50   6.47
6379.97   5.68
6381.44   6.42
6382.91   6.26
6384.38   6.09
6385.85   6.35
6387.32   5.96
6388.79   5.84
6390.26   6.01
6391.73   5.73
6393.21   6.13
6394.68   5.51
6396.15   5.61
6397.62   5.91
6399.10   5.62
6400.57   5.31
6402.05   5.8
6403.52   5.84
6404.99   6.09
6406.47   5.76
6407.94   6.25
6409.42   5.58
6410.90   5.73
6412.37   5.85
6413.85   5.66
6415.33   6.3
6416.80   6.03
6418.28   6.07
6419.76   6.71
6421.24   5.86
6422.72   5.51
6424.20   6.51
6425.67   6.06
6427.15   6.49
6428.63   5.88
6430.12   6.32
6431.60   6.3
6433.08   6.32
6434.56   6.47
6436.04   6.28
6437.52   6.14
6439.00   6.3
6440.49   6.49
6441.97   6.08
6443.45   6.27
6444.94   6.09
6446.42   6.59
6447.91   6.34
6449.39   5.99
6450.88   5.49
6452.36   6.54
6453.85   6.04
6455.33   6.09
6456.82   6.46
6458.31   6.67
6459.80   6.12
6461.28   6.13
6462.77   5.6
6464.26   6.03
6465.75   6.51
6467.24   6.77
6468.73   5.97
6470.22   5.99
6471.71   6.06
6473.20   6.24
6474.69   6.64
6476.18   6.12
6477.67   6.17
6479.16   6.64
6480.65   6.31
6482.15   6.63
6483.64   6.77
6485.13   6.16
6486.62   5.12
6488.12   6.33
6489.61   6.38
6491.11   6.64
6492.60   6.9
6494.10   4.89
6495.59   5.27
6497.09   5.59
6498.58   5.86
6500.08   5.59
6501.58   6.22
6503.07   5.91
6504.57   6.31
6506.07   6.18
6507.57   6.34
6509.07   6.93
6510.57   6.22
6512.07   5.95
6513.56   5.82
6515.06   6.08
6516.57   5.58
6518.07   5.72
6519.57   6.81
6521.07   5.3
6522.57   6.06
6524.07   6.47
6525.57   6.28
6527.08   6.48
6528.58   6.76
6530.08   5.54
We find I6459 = 1.02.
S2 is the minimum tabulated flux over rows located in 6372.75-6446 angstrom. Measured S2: 5.31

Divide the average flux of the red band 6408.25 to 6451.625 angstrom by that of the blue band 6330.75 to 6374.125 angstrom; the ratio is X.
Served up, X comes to 1.0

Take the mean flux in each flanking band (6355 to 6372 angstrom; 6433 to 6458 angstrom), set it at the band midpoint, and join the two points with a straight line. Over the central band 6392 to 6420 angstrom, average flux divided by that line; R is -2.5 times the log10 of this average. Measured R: 0.044 mag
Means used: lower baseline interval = 5.96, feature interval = 5.86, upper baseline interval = 6.24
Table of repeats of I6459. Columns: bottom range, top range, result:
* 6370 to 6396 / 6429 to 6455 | 1.05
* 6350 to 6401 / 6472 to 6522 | 1.06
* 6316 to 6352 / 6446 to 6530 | 1.08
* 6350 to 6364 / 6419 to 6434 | 1.08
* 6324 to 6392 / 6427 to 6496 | 1.07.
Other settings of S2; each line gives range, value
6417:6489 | 5.12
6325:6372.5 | 5.58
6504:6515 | 5.82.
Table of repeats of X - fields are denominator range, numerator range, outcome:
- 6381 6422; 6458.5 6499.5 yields 1.04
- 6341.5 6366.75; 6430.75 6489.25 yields 1.04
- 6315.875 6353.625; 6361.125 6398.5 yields 1.01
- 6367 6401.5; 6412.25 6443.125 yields 1.03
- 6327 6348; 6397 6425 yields 0.99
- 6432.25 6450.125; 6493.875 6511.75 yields 0.95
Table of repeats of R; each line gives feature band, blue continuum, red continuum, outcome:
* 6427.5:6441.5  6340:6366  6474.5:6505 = -0.04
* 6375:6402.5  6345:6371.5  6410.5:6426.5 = 0.01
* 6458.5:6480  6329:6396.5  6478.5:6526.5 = -0.03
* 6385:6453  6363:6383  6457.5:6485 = 0.03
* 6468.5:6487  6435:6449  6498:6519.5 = -0.01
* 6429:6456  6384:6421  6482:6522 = -0.05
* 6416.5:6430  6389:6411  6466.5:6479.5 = -0.03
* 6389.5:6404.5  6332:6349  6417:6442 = 0.07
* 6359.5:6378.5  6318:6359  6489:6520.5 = -0.02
